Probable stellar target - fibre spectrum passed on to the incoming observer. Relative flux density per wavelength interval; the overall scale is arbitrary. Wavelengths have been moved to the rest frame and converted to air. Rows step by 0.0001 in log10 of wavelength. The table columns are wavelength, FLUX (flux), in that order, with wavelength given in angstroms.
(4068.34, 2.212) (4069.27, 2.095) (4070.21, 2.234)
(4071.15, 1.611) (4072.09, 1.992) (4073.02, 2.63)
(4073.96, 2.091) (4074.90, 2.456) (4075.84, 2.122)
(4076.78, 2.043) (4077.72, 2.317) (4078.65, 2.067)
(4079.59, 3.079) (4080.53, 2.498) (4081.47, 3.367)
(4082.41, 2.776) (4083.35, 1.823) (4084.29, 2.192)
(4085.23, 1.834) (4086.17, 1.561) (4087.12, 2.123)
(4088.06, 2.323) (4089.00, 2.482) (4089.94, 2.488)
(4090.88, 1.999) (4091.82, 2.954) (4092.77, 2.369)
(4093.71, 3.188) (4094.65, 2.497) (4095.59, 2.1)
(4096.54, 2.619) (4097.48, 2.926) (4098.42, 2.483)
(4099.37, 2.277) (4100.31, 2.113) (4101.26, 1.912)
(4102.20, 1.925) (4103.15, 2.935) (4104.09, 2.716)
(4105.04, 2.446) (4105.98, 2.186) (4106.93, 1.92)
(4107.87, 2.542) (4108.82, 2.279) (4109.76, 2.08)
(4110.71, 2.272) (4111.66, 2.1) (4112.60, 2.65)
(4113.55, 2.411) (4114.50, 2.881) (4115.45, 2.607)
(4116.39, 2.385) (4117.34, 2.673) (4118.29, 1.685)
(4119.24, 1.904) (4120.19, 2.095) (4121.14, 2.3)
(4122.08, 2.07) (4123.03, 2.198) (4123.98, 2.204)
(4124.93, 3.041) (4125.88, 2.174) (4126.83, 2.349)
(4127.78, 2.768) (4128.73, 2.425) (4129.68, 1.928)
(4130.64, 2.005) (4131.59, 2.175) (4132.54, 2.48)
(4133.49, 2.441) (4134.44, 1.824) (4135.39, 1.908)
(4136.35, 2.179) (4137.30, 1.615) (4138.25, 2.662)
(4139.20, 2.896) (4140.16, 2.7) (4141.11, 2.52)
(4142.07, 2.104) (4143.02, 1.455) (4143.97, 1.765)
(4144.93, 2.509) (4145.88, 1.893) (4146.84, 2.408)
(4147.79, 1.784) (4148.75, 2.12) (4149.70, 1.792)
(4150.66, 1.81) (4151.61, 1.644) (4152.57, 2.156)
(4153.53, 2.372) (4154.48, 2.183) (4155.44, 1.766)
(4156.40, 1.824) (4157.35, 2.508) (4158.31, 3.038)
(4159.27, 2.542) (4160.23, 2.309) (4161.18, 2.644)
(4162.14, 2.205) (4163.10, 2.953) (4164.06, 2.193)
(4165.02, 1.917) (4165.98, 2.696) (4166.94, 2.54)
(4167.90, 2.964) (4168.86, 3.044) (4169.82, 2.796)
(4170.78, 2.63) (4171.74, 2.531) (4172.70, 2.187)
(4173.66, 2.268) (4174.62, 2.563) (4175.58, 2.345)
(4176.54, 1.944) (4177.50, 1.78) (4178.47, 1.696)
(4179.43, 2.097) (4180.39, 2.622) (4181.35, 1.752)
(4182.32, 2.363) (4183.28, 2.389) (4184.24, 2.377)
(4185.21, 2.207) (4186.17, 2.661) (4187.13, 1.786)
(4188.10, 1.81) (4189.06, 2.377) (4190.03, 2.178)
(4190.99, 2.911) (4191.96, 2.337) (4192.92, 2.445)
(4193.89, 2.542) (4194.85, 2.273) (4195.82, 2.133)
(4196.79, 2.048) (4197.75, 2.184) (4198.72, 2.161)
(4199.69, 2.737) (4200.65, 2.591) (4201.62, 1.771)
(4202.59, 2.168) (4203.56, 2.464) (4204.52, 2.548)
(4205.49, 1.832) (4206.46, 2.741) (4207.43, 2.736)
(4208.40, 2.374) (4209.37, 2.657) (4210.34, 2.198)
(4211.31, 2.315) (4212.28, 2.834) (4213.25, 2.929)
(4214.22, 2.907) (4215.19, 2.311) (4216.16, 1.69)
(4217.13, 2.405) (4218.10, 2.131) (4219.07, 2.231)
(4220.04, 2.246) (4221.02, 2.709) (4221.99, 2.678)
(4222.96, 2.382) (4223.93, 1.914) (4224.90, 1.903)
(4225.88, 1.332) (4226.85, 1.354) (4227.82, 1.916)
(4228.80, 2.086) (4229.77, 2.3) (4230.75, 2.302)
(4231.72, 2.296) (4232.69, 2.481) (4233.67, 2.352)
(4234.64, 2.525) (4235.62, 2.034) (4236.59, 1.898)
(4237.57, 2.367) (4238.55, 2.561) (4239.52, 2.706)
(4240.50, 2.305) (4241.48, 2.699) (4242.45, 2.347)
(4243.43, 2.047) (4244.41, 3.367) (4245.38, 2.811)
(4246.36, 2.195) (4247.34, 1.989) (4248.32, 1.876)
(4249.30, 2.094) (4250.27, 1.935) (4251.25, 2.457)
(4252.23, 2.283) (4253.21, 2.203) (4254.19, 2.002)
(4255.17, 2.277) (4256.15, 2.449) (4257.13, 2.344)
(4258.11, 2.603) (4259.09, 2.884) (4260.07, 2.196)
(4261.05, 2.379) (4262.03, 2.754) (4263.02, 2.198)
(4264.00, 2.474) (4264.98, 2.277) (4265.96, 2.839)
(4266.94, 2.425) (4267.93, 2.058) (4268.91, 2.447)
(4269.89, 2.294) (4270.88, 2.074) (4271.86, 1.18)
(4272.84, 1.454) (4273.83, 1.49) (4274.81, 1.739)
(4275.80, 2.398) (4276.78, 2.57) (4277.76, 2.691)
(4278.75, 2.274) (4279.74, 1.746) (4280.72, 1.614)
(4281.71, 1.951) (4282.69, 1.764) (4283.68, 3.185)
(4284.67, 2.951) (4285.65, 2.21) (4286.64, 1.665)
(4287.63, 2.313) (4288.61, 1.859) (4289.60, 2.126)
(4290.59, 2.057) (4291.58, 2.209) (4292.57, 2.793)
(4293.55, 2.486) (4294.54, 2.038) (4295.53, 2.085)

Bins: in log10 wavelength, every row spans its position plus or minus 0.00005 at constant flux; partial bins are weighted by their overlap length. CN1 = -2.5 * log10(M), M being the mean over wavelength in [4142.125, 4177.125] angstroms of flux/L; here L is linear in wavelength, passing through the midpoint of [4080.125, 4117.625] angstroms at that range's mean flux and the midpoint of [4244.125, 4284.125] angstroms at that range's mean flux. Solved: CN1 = 0.03 mag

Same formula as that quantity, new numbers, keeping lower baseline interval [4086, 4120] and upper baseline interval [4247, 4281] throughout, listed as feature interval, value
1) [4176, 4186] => 0.07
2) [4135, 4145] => 0.06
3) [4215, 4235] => 0.04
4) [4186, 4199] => 0.00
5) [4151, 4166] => 0.01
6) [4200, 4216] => -0.09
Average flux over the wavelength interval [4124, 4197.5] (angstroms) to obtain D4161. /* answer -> 2.28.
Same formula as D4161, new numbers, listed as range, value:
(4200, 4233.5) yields 2.29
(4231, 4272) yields 2.34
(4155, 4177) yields 2.45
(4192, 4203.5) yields 2.29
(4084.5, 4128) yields 2.35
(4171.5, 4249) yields 2.29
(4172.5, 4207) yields 2.26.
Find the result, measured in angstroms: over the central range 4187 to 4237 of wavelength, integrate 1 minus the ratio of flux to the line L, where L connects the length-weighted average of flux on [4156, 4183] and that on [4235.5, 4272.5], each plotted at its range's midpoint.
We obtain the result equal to 1.6 angstroms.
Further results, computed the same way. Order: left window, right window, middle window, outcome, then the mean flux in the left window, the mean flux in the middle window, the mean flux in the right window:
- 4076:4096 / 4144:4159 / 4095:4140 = -1.3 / 2.38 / 2.32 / 2.12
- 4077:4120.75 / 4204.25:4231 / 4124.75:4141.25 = 0.2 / 2.37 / 2.32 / 2.28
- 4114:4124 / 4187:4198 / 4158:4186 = -1.6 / 2.28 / 2.4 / 2.27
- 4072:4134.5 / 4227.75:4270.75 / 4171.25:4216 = 0.5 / 2.35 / 2.32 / 2.35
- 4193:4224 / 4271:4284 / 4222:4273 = -2.4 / 2.38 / 2.26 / 1.99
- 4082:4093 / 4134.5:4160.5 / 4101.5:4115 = -1.0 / 2.24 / 2.37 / 2.16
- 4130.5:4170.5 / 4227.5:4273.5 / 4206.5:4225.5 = -0.9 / 2.27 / 2.4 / 2.3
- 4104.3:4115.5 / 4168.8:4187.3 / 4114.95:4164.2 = 2.1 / 2.36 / 2.24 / 2.29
